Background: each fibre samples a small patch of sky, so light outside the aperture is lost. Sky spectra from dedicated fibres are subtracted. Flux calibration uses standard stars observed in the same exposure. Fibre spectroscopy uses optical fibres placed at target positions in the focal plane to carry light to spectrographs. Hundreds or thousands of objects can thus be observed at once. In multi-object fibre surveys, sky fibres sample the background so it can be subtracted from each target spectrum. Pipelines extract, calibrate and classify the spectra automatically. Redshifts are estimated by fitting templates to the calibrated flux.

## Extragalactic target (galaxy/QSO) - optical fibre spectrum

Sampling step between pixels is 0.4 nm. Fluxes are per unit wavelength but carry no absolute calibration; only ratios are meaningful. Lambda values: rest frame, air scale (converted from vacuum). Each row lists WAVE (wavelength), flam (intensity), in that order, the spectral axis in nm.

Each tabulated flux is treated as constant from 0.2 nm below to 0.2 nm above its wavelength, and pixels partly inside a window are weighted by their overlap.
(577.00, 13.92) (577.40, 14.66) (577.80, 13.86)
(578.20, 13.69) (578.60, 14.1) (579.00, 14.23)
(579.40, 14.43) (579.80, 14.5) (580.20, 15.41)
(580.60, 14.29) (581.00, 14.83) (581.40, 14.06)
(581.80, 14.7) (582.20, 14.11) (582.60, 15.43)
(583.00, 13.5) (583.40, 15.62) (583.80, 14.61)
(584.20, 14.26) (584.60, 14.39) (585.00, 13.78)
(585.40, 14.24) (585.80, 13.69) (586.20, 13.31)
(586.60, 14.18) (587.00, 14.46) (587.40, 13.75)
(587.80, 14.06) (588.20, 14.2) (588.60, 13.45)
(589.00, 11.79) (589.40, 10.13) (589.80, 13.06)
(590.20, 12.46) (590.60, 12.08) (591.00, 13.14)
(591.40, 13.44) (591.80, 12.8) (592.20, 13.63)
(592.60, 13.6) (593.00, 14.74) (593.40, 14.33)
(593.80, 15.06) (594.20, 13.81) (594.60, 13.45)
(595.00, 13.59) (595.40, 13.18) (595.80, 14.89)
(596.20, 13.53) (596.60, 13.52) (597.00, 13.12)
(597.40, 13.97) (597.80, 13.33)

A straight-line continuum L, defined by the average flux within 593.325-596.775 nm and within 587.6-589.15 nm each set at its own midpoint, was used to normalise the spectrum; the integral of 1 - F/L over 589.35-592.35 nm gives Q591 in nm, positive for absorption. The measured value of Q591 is 0.20 nm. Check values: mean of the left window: 13.4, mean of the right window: 13.9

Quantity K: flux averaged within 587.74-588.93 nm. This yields 13.7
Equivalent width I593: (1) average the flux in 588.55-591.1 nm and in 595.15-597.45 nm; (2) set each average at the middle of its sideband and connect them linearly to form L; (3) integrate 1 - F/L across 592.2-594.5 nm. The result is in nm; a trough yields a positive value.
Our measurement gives -0.213 nm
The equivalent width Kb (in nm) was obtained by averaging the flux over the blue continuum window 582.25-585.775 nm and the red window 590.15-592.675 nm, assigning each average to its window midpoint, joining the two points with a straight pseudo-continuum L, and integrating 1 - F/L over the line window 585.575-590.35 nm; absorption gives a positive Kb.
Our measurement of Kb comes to 0.16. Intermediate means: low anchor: 14.4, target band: 13.2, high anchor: 13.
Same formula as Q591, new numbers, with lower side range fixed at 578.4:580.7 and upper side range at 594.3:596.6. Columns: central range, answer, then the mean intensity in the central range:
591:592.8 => 0.071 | 13.3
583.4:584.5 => -0.028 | 14.6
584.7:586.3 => 0.043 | 13.8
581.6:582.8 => -0.031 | 14.7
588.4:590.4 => 0.262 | 12.2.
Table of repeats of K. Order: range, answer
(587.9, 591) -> 12.5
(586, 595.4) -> 13.4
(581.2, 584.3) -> 14.5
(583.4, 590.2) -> 13.6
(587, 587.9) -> 14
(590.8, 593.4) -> 13.6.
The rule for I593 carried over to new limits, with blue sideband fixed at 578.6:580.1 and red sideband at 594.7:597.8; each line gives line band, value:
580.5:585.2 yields -0.069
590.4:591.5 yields 0.084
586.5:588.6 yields -0.002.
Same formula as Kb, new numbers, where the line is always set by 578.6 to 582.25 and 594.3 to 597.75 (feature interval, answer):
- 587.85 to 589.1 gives 0.06 nm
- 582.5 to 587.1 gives 0.00 nm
